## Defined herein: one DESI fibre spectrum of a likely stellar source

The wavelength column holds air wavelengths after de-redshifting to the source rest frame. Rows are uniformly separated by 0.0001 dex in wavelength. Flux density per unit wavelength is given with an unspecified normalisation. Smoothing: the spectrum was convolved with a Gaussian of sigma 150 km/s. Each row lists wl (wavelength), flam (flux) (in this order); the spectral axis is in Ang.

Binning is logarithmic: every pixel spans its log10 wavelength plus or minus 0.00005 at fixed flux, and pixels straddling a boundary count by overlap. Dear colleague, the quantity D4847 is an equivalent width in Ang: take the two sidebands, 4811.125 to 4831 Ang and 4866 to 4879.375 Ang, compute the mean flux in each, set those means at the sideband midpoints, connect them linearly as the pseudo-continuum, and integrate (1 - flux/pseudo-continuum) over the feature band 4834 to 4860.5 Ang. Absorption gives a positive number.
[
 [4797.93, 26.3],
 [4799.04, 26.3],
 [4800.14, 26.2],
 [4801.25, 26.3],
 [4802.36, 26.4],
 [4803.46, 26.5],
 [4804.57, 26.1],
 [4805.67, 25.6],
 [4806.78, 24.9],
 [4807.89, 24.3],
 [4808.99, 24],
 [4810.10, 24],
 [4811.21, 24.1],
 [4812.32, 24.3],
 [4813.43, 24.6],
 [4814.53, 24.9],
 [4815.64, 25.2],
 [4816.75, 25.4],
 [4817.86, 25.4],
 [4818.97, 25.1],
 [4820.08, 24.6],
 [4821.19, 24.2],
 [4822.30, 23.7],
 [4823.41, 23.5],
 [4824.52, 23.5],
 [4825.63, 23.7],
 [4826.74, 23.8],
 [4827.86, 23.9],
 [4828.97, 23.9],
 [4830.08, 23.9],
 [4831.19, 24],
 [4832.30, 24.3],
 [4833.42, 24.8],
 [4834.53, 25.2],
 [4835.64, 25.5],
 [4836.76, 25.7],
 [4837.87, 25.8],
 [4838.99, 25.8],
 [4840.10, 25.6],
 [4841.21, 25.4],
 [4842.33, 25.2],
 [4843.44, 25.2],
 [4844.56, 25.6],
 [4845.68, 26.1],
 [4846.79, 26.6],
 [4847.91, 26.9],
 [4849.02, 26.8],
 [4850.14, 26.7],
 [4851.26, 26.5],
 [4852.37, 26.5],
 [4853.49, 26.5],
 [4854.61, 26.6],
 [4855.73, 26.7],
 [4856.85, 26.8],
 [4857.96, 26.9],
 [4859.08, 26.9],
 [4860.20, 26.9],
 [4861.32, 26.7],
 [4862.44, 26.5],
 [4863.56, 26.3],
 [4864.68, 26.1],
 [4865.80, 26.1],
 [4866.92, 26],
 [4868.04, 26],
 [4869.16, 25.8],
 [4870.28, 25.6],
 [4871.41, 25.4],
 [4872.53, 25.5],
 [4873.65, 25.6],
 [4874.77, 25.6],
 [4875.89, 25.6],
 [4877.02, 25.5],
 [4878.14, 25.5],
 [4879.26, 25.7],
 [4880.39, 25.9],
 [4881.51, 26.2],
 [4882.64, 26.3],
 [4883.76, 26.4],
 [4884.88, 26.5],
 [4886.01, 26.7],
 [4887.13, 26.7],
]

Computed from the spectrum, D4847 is -1.2 Ang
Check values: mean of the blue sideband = 24.3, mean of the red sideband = 25.7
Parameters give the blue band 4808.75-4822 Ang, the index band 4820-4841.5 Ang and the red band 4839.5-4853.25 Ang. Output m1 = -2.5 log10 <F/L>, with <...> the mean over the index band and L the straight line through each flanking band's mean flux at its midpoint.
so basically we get 0.04 mag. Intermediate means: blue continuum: 24.6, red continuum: 26.1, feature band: 24.5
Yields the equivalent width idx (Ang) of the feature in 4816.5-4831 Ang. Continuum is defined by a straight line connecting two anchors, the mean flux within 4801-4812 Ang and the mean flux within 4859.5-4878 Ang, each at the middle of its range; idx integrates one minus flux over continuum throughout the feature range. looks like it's 0.7 Ang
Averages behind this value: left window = 25.2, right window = 25.9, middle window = 24.2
